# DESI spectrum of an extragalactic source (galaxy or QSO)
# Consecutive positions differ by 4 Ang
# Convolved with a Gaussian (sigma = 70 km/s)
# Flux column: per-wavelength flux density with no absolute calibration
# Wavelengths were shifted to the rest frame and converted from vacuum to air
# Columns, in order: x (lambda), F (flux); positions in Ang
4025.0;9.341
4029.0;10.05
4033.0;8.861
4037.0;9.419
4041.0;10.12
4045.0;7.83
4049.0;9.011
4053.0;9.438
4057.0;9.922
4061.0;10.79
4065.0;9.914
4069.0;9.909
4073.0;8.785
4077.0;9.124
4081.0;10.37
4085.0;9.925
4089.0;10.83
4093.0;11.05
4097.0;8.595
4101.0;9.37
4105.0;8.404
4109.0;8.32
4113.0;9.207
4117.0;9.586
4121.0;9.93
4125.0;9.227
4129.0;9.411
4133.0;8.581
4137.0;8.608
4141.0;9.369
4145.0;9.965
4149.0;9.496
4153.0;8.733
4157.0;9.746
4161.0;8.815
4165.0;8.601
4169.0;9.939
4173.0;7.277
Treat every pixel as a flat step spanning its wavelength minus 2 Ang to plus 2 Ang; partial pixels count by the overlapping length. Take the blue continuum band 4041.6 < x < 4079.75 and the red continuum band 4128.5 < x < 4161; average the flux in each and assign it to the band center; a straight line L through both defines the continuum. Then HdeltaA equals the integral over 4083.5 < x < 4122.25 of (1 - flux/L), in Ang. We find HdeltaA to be -0.7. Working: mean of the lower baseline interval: 9.46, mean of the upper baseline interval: 9.2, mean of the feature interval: 9.51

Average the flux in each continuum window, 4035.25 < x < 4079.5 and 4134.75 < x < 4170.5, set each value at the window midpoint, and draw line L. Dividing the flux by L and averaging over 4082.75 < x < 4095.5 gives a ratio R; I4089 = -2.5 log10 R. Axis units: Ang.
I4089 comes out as -0.12 mag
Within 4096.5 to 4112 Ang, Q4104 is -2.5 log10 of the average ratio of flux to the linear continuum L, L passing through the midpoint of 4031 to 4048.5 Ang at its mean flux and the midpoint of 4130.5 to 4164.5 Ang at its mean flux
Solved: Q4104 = 0.05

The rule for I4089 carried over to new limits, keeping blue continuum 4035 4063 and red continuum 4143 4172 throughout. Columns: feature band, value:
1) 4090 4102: -0.045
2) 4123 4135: 0.029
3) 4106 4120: 0.036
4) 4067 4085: -0.017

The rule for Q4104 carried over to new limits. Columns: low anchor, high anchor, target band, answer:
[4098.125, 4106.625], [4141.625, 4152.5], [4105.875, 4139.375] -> 0.011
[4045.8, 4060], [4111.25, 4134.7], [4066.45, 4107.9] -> -0.027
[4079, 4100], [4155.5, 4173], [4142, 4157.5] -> -0.024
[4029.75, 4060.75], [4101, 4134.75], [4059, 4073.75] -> -0.075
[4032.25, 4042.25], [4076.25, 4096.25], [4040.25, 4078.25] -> 0.040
